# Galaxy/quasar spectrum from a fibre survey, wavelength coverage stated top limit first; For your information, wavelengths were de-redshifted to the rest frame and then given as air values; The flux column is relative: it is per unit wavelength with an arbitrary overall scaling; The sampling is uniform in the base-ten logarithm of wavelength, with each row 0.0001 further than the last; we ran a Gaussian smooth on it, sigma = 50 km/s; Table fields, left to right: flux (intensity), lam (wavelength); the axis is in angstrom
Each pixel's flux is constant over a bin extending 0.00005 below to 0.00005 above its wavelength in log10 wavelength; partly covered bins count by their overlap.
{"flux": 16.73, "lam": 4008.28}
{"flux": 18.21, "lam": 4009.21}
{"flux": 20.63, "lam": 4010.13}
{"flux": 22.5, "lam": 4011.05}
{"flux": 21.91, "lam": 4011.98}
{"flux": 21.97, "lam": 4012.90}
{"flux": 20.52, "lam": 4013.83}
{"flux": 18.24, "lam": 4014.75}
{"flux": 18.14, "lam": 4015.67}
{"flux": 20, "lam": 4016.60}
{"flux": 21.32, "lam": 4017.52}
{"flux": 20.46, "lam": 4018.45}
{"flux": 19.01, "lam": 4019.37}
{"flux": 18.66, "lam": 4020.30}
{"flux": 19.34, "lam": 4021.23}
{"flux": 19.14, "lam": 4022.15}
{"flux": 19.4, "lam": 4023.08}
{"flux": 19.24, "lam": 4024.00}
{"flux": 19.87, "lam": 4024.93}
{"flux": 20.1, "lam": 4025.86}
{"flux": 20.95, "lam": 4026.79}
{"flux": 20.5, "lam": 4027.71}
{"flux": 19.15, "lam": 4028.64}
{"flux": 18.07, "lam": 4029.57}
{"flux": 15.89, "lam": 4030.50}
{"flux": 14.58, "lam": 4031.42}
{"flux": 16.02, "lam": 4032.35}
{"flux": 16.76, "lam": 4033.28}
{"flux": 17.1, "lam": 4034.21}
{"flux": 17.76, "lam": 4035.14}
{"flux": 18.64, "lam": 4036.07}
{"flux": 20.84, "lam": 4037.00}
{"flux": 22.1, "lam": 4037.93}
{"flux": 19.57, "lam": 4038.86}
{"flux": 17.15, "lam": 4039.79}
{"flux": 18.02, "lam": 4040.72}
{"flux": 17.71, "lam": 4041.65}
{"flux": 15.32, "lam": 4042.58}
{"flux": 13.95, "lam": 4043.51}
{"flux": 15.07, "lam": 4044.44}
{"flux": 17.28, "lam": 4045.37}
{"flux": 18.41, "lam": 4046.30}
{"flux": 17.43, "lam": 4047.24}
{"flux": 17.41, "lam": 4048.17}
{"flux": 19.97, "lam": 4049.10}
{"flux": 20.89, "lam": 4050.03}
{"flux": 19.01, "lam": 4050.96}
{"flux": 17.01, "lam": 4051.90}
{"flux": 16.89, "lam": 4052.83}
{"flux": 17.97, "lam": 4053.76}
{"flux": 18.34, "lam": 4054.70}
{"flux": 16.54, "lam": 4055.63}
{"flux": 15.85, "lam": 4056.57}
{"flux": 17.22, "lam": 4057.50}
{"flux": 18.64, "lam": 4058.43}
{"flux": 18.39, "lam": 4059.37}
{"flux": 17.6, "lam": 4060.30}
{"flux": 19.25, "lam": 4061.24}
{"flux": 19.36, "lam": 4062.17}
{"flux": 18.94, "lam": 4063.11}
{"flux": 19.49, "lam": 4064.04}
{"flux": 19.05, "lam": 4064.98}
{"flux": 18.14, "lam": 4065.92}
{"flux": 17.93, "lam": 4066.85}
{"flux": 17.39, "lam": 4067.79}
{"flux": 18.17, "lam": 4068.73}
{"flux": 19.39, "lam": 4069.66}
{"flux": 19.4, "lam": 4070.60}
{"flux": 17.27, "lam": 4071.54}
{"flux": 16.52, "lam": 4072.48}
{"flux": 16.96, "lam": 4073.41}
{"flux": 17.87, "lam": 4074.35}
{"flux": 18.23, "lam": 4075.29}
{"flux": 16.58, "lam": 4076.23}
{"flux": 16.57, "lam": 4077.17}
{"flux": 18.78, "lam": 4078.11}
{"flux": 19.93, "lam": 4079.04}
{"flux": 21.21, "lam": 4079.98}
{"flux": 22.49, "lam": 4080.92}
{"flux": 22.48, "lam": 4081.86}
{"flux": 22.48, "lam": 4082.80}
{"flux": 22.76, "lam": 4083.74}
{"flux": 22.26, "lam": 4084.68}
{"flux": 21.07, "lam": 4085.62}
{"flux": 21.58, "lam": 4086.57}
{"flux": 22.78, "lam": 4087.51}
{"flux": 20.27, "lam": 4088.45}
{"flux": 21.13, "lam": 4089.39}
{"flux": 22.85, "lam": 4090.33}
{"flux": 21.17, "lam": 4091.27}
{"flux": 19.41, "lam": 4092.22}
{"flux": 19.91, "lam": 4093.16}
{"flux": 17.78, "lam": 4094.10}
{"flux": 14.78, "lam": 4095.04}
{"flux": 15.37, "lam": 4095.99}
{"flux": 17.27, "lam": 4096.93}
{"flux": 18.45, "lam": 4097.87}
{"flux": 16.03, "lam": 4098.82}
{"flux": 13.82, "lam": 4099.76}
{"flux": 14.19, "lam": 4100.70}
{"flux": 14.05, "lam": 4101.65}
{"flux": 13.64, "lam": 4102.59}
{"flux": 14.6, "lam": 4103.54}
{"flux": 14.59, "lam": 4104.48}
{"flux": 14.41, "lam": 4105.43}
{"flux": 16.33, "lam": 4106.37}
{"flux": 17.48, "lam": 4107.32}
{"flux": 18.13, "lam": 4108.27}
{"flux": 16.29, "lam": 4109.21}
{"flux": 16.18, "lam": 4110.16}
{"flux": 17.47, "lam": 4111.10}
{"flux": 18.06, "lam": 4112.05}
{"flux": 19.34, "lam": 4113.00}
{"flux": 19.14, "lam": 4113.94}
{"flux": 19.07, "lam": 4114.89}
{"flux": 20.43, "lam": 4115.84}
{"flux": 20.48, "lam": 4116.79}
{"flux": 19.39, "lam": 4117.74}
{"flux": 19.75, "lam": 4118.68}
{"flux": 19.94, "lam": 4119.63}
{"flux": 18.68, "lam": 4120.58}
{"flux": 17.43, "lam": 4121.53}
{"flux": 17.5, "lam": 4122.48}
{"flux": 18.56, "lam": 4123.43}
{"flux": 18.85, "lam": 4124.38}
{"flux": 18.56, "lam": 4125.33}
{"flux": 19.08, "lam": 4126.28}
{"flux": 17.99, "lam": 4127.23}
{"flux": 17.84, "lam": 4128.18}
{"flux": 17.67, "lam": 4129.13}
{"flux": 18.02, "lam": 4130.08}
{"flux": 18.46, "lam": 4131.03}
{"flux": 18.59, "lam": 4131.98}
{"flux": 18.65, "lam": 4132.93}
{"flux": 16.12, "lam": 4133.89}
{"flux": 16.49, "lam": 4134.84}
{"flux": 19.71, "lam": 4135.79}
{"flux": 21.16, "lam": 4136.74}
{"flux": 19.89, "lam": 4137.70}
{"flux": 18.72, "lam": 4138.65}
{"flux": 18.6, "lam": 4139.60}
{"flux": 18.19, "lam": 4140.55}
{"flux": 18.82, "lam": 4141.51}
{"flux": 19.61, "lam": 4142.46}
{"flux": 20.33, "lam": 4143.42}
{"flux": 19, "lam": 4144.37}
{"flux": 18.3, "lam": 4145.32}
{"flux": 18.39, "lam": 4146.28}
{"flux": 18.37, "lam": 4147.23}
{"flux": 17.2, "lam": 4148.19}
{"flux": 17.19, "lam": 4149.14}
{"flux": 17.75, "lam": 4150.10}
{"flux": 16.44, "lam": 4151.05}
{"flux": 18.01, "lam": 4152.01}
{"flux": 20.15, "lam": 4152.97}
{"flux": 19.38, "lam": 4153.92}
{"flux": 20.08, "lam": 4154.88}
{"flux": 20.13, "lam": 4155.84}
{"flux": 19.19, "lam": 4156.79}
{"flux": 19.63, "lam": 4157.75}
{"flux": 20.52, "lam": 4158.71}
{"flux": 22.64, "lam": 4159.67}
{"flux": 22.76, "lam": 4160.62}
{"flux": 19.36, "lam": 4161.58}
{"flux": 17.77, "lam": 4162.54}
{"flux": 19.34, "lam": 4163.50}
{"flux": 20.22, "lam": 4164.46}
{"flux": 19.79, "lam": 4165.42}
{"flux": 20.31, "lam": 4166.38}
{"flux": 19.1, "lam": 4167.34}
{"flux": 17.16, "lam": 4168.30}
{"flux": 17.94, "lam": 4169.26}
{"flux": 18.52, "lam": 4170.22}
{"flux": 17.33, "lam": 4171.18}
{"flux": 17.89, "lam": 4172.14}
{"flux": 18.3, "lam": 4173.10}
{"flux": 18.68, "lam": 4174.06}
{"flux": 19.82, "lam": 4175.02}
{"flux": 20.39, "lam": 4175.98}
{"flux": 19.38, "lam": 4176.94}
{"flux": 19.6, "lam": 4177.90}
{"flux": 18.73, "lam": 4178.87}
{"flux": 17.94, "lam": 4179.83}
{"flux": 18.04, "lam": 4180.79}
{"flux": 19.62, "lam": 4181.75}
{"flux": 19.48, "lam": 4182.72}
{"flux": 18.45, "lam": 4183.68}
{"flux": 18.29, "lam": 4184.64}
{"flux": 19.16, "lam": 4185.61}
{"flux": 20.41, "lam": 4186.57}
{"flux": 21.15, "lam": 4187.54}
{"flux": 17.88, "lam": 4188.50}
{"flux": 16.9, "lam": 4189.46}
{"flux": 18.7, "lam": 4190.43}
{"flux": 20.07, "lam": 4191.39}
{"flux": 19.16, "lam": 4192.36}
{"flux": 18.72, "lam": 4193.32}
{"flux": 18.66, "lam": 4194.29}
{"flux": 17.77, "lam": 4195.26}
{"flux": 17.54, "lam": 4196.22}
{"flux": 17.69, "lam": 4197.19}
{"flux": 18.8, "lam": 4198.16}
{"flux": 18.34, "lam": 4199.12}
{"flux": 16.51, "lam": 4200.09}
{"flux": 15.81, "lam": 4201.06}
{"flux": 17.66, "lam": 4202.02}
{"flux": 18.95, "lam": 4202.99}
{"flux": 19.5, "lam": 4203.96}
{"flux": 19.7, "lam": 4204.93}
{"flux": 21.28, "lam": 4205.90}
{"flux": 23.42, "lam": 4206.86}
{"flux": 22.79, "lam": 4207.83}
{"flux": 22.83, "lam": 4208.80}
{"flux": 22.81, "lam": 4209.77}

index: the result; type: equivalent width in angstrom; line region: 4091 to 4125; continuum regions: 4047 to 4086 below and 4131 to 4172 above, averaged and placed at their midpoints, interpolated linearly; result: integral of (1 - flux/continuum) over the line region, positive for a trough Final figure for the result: 2.61 angstrom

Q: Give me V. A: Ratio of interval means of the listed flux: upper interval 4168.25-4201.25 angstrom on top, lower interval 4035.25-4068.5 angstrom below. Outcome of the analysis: 1.03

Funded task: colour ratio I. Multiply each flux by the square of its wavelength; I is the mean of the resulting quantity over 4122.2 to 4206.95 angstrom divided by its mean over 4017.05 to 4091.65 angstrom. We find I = 1.1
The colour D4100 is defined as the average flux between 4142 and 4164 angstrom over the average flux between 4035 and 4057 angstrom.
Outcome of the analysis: 1.07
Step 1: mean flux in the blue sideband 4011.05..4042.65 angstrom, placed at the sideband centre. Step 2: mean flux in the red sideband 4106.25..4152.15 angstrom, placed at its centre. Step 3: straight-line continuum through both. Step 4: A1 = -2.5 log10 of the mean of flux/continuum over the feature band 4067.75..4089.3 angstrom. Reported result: -0.06 mag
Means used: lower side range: 19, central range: 19.7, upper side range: 18.4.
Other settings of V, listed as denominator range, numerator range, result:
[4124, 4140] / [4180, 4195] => 1.02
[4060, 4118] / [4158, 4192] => 1.04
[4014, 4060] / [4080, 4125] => 1.01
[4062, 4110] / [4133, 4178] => 1.04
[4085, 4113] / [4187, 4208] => 1.07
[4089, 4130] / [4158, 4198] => 1.07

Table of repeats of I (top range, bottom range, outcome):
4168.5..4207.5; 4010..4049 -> 1.09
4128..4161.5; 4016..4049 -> 1.09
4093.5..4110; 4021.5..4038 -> 0.88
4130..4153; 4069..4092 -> 0.95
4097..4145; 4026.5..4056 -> 1.04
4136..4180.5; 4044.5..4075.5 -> 1.11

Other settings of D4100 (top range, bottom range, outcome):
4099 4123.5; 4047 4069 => 0.95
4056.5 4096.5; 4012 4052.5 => 1.03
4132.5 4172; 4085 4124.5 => 1.05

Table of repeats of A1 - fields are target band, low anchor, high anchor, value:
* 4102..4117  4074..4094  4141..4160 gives 0.16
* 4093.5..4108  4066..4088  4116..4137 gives 0.22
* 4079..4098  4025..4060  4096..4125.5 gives -0.16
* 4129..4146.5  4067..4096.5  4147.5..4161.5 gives 0.04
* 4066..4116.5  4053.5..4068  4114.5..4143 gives 0.00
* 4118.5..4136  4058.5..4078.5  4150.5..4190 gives 0.03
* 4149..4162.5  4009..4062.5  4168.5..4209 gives -0.04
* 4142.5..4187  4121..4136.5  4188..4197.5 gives -0.05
